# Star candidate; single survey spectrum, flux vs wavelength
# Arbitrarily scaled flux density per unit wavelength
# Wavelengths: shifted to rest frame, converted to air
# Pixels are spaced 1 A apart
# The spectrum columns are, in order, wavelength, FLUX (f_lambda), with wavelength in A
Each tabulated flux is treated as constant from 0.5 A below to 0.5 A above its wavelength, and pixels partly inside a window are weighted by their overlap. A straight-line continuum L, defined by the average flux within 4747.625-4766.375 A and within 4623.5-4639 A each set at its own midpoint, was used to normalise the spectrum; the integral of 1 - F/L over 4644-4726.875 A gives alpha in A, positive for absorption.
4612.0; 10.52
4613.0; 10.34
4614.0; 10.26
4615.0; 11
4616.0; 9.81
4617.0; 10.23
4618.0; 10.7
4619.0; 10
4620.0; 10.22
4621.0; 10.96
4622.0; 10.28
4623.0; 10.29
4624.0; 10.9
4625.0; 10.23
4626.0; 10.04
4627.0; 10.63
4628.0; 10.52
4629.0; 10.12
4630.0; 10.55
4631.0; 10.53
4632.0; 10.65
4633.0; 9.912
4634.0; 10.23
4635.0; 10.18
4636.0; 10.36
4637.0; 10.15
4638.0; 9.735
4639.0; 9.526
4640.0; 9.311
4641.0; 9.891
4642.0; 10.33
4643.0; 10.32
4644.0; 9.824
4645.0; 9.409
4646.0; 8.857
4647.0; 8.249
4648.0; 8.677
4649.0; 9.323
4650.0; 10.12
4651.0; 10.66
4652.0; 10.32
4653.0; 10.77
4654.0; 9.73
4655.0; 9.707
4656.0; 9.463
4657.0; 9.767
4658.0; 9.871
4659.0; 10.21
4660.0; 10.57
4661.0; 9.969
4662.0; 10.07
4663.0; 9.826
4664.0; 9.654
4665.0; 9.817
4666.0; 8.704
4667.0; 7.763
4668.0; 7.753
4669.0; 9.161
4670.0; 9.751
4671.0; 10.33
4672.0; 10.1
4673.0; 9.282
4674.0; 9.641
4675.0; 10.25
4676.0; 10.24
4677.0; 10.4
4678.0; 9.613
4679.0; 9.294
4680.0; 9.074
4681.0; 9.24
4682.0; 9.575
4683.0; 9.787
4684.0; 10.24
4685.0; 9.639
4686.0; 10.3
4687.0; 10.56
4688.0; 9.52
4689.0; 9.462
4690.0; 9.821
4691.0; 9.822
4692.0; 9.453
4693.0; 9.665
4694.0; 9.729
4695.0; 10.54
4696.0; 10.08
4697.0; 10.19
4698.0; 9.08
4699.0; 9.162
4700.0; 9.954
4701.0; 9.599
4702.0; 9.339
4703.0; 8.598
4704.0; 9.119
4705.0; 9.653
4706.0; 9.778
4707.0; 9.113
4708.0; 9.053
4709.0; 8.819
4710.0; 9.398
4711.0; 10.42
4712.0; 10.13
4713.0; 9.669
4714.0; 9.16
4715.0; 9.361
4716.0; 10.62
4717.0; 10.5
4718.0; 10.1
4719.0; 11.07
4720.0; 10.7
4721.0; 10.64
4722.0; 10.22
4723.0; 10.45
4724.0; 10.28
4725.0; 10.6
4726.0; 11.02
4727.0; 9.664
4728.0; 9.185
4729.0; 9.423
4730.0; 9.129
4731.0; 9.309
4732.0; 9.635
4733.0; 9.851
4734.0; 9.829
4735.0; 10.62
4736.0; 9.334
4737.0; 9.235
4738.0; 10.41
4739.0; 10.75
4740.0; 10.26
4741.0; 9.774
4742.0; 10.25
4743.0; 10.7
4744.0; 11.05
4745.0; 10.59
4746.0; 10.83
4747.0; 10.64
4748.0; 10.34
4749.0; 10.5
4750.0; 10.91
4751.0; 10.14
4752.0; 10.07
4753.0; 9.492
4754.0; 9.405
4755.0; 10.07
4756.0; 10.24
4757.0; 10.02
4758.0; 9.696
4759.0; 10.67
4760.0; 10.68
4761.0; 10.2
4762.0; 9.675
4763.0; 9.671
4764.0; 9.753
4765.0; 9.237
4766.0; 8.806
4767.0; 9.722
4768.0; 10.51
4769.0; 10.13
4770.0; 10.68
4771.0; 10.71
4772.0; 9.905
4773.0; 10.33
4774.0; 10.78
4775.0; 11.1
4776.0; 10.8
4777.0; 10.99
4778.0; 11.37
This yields 3.30 A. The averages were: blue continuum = 10.3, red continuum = 9.98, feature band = 9.75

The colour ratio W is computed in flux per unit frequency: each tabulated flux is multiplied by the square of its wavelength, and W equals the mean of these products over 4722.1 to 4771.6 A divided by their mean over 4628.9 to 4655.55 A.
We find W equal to 1.07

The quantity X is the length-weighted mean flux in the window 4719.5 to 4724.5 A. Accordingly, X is 10.5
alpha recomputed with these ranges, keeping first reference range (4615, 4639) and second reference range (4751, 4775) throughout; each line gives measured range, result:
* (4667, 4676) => 0.7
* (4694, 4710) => 1.1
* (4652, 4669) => 1.1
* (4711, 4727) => -0.2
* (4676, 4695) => 0.8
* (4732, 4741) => 0.1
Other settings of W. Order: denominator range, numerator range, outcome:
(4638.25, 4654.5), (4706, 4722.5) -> 1.05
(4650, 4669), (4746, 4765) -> 1.09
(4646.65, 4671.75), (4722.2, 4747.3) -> 1.09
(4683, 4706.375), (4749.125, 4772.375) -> 1.06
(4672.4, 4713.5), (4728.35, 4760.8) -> 1.07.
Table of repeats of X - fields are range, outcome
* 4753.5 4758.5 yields 9.89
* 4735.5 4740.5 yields 10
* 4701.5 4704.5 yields 9.02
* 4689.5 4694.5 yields 9.7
